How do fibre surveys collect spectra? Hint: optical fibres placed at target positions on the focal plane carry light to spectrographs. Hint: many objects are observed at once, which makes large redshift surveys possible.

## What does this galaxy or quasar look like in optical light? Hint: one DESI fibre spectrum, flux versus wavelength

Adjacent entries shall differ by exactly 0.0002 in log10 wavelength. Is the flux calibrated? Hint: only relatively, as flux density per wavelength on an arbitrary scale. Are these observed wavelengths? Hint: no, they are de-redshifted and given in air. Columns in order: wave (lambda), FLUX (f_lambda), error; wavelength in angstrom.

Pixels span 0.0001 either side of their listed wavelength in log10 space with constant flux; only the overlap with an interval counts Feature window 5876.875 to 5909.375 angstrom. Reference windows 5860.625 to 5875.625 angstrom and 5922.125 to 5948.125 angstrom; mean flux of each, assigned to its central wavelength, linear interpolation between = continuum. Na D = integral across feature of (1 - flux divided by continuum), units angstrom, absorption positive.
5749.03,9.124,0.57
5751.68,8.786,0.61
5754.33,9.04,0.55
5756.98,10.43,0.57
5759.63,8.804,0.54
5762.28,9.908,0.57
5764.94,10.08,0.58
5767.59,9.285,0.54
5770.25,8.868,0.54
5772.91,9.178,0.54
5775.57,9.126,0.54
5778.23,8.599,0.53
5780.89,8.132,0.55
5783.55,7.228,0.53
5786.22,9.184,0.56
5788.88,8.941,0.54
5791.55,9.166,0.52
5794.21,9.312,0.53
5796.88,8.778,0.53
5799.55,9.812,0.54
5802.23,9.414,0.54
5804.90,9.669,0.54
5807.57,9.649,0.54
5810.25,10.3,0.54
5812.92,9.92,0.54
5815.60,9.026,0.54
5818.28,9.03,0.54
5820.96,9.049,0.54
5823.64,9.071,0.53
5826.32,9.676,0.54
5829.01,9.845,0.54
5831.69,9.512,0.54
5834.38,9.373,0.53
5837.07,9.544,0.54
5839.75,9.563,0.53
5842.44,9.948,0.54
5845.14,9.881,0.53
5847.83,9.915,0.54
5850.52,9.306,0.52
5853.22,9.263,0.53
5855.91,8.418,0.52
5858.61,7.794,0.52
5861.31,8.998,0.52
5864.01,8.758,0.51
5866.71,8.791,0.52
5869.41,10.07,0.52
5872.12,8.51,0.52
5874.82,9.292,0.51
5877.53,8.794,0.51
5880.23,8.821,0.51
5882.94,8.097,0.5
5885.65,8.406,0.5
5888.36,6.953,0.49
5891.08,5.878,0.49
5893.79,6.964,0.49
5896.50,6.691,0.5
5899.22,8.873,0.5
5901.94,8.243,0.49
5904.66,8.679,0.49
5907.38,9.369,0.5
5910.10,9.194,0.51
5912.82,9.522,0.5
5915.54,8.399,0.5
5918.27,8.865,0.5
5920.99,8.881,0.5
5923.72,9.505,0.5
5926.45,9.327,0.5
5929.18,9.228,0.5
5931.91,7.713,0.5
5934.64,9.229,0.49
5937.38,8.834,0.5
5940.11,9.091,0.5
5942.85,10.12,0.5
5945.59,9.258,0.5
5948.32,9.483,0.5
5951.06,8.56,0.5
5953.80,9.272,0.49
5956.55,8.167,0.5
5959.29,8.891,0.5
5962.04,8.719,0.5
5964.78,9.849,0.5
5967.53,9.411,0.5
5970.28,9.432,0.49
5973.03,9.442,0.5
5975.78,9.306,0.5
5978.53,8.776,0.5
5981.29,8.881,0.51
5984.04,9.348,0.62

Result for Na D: 4.0 angstrom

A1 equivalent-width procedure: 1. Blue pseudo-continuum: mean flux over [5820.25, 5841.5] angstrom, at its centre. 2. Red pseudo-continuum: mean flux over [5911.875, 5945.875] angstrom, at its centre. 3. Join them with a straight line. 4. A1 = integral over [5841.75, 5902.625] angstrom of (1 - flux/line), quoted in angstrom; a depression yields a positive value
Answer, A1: 5.0 angstrom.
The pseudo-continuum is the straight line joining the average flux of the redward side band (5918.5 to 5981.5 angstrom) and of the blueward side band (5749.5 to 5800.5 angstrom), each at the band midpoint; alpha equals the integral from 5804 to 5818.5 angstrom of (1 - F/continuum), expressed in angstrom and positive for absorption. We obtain -0.9 angstrom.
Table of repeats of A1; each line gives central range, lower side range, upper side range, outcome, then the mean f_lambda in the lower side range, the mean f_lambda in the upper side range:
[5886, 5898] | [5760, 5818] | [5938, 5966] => 3.1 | 9.21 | 9.13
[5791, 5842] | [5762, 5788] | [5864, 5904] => -4.9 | 8.92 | 8.2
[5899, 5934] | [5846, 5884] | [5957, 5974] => 0.7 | 8.94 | 9.23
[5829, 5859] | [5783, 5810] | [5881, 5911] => -2.7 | 9.22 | 7.94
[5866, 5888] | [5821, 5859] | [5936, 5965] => 1.2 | 9.39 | 9.08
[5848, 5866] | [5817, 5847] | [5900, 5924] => 1.0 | 9.51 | 8.94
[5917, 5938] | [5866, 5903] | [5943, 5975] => -0.5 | 8.16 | 9.18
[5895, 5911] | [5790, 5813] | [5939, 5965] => 1.3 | 9.53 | 9.11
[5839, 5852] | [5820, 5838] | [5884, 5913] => -0.9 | 9.44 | 8.01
